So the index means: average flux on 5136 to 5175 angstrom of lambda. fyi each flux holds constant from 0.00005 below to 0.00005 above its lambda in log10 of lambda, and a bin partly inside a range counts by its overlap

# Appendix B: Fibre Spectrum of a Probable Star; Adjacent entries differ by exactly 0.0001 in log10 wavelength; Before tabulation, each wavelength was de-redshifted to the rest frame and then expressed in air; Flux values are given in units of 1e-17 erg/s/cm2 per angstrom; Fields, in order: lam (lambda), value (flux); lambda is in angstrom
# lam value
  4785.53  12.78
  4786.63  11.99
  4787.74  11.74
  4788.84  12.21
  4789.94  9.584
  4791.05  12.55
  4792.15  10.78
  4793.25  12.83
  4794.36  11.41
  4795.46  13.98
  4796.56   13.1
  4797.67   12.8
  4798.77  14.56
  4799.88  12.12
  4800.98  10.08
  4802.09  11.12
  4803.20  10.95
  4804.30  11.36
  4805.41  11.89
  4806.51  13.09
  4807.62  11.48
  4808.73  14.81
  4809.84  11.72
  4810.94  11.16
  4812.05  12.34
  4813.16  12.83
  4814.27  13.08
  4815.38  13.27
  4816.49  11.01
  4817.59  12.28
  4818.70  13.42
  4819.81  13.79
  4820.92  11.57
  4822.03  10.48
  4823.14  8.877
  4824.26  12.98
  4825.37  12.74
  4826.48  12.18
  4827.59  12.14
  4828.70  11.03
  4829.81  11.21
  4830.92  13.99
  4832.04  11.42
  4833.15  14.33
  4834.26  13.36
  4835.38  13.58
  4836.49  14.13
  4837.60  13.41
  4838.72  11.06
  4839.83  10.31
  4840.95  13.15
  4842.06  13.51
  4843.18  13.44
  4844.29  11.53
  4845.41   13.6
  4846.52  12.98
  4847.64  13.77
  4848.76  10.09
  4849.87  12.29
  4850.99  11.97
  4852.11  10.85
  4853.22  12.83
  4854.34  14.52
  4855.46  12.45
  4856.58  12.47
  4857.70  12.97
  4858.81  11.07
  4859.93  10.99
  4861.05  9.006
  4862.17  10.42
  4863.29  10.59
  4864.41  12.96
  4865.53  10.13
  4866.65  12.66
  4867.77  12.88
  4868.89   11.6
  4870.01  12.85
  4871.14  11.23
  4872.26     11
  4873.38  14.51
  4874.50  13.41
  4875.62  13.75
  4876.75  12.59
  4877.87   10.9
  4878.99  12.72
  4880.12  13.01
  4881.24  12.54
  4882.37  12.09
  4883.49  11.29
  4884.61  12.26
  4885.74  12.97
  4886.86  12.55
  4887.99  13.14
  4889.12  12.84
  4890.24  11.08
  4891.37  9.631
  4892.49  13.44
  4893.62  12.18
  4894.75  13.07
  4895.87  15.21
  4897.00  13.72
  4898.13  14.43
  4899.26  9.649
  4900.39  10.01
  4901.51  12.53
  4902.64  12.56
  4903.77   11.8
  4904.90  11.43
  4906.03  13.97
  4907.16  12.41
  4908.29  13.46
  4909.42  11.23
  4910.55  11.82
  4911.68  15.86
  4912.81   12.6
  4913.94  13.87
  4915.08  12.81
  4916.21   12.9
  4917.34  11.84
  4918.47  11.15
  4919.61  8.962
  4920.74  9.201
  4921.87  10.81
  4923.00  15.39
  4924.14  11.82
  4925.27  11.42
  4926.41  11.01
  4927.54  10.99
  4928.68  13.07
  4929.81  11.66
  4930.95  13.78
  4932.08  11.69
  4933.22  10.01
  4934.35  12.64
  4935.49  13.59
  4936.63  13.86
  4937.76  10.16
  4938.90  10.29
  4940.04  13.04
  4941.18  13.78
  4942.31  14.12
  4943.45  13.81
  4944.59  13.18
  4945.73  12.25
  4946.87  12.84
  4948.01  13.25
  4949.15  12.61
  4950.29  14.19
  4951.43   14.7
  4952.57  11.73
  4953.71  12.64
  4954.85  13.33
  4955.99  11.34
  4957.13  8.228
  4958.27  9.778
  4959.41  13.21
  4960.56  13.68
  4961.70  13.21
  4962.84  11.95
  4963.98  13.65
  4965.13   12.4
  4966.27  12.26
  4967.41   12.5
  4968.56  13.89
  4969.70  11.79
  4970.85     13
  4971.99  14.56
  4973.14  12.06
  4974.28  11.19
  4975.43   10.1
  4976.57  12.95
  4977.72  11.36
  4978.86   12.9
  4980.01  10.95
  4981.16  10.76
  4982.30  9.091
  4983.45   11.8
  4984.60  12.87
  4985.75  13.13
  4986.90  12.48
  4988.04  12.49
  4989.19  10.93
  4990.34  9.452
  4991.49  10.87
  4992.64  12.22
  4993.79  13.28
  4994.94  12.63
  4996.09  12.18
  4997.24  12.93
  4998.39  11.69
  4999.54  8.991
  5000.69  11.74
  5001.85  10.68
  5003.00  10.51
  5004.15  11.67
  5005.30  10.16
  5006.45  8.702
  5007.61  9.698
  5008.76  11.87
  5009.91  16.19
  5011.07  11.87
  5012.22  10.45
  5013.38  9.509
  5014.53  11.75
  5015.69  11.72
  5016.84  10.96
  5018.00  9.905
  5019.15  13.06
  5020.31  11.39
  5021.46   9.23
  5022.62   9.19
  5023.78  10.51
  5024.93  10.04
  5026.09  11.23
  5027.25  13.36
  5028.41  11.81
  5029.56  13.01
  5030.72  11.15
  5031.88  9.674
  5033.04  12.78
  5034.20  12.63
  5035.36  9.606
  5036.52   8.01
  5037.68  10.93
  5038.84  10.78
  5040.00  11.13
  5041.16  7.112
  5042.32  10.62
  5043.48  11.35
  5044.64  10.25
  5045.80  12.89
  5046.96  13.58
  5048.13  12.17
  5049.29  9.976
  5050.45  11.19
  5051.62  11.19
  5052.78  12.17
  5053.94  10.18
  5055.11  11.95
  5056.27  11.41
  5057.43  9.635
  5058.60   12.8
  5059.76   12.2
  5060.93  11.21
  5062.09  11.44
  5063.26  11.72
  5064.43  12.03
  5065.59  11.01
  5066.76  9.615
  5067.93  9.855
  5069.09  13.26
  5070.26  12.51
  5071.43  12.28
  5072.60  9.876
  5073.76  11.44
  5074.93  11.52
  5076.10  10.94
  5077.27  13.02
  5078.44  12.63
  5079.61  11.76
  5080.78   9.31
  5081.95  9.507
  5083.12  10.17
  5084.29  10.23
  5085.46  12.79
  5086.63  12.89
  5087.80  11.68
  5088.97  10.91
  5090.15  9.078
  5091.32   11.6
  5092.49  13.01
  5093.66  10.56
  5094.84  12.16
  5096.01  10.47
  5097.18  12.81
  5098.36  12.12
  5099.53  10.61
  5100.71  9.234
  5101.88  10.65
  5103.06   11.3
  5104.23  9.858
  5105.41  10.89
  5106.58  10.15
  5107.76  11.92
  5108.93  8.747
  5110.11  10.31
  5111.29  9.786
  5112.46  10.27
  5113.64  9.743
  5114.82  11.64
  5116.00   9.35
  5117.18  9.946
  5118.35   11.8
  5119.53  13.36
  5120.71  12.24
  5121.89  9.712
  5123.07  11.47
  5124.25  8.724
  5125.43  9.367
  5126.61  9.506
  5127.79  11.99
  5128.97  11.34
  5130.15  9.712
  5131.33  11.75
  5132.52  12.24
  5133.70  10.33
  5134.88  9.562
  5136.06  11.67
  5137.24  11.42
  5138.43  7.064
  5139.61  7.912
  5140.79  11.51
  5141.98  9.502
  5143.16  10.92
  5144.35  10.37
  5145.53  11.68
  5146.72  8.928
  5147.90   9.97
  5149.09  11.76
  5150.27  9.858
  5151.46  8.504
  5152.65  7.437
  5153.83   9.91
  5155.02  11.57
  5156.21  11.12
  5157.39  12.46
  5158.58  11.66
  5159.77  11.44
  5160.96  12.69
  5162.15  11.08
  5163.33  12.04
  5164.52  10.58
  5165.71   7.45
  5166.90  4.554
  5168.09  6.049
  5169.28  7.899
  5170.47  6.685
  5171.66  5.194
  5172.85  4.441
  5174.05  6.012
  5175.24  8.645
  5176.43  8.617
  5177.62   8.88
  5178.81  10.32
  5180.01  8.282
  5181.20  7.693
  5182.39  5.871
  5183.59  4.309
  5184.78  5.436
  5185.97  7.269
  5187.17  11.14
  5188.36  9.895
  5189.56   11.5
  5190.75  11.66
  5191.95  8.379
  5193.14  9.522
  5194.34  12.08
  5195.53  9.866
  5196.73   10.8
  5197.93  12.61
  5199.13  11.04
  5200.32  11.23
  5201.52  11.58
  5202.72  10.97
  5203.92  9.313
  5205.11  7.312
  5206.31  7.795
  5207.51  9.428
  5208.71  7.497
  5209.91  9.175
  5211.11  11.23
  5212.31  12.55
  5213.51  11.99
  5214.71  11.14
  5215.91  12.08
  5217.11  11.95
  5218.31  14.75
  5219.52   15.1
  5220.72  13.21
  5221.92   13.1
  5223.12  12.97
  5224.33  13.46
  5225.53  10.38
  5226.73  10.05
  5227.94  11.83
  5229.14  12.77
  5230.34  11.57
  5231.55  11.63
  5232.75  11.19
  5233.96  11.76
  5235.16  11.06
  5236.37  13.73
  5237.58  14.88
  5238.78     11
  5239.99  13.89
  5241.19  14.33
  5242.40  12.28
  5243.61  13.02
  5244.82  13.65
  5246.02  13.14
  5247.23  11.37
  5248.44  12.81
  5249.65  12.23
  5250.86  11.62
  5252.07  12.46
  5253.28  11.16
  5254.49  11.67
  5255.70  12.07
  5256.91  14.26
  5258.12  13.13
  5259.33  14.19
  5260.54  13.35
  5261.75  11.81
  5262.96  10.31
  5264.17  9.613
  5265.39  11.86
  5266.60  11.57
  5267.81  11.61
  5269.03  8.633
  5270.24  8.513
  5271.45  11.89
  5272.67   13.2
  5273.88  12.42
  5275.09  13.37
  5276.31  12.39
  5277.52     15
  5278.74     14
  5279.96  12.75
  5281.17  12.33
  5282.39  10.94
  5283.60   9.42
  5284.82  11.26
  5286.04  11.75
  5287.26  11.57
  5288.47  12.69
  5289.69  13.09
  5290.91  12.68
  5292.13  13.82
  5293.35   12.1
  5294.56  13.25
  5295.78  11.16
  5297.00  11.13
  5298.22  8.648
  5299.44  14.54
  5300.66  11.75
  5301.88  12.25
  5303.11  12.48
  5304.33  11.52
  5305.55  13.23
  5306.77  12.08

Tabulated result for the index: 9.39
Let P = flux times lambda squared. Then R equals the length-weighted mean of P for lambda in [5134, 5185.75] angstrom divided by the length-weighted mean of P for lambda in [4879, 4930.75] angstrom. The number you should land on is 0.81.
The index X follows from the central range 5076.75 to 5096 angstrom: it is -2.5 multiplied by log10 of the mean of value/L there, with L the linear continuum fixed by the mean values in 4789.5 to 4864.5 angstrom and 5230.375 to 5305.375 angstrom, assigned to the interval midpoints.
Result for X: 0.08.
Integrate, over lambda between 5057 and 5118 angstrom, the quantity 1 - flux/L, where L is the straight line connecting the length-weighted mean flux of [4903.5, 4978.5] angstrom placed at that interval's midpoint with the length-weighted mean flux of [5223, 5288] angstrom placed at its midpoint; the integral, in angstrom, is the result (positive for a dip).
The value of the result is 6.0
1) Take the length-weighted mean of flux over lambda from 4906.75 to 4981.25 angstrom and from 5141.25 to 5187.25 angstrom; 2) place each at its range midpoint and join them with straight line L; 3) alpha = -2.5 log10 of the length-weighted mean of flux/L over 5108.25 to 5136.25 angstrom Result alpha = -0.11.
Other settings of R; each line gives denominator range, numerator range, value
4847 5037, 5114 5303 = 1.01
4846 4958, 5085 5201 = 0.90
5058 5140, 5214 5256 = 1.20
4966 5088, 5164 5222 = 0.89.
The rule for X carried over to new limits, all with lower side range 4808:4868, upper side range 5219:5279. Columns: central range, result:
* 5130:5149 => 0.19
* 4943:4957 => -0.05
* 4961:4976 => -0.02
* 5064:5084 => 0.10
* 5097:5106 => 0.14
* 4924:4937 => 0.01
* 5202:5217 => 0.21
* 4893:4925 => -0.01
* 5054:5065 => 0.07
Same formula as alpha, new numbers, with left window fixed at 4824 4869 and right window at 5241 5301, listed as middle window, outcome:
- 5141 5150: 0.16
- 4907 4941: 0.01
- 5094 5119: 0.15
